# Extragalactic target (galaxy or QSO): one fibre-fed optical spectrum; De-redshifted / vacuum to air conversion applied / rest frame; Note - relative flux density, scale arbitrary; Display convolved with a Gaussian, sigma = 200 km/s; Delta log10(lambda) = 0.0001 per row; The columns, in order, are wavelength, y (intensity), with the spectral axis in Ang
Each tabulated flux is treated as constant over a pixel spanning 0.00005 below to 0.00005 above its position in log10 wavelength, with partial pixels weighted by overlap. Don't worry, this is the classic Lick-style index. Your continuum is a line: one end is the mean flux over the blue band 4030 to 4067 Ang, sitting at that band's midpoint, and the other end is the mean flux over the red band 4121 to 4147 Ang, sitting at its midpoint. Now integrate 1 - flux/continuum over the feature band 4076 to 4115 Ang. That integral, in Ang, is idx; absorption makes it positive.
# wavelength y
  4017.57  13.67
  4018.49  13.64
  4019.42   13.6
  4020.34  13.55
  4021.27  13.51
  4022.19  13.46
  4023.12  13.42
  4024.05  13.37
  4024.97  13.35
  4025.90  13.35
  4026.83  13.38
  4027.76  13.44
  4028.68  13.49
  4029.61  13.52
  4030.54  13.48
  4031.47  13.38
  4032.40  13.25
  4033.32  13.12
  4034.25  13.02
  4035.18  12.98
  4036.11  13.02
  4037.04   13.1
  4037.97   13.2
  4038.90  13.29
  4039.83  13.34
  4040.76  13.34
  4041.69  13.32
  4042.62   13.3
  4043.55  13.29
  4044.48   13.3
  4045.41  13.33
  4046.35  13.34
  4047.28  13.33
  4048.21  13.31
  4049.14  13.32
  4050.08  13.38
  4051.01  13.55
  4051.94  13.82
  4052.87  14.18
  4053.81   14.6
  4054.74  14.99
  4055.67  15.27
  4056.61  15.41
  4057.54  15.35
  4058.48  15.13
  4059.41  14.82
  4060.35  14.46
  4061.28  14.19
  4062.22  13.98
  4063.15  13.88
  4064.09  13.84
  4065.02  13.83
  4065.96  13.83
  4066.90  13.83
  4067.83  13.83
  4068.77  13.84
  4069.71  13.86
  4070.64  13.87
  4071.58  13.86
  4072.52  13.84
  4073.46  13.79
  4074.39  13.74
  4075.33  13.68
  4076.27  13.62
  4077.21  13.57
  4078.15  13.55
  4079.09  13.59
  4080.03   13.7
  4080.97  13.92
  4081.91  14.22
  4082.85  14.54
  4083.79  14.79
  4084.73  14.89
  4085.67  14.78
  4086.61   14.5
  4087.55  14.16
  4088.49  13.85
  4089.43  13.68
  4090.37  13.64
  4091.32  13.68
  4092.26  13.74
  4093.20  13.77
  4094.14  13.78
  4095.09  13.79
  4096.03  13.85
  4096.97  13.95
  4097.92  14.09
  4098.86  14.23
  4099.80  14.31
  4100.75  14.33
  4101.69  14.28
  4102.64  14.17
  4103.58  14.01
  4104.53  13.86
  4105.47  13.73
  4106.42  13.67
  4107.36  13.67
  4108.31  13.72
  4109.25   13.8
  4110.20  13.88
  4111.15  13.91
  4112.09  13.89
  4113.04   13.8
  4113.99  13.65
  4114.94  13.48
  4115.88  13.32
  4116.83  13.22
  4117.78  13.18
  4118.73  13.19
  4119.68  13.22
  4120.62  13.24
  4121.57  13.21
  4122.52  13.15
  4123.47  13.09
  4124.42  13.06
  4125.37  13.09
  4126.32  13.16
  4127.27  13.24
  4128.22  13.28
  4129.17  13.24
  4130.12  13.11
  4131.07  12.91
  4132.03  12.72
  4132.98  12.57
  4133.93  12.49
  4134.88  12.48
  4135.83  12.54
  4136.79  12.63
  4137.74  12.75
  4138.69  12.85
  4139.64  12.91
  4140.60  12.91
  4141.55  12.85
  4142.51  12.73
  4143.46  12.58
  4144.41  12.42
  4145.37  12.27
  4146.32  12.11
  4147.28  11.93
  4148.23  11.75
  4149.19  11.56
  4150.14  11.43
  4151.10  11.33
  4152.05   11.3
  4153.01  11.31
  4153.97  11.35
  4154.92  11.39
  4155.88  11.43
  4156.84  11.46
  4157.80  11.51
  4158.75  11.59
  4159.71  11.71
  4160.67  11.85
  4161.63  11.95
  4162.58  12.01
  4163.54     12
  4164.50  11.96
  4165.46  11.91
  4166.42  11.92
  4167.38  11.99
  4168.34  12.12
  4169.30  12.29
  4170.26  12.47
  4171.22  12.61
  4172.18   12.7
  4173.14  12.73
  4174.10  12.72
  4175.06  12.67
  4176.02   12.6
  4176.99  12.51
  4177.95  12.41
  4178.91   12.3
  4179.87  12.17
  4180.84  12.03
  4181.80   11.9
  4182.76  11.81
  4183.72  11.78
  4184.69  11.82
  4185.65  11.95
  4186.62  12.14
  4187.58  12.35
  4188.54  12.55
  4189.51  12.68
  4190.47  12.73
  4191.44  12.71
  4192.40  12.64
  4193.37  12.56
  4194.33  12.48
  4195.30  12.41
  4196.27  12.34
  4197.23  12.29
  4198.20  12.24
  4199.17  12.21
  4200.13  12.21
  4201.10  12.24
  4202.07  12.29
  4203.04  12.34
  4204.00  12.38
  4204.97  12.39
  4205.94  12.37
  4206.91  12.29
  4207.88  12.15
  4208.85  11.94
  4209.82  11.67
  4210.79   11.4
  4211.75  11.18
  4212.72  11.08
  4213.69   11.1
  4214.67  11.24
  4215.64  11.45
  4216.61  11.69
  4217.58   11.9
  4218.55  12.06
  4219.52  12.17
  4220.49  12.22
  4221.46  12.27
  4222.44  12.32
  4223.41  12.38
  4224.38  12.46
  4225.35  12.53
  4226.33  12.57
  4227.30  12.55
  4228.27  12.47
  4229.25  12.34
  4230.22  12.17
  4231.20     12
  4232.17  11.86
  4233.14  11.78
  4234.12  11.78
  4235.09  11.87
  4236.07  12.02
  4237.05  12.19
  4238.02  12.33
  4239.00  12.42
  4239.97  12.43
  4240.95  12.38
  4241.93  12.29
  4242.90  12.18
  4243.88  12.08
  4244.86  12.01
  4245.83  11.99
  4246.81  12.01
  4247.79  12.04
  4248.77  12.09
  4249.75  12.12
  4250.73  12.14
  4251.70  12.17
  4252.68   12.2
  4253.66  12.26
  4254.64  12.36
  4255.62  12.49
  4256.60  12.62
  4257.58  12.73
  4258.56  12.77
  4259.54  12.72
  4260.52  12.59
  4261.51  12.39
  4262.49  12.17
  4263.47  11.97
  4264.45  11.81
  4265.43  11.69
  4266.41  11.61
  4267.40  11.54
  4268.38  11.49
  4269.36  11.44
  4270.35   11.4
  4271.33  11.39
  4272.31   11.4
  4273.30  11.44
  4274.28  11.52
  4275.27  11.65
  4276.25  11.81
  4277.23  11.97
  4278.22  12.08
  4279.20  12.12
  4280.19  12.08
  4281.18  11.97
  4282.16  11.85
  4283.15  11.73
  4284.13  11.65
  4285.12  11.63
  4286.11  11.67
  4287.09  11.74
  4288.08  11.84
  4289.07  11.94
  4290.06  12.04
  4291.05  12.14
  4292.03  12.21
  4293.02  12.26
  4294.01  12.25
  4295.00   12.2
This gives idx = -2.1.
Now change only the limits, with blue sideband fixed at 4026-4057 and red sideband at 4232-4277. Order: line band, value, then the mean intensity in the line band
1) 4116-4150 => 0.32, 12.8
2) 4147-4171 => 1.82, 11.8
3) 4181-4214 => 0.80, 12.1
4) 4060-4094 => -1.67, 14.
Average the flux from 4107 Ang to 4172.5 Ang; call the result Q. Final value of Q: 12.6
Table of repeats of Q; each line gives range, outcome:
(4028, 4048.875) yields 13.3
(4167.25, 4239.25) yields 12.2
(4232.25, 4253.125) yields 12.1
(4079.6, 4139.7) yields 13.6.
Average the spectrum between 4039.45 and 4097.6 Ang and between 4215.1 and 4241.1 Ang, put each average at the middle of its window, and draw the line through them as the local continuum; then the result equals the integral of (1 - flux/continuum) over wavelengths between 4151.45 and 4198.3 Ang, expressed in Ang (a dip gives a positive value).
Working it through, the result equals 2.3 Ang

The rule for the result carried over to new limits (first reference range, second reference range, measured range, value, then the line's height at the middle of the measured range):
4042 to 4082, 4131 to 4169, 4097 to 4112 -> -1.1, 13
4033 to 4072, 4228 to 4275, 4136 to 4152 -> 0.9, 13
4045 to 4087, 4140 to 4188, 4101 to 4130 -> -1.0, 13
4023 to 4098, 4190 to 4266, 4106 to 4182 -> 2.5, 13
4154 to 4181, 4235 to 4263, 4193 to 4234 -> 0.4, 12.2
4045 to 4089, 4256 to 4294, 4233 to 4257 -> 0.1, 12.2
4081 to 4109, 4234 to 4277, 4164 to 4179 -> 0.8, 13.1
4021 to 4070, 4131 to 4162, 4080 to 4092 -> -1.0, 13.1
